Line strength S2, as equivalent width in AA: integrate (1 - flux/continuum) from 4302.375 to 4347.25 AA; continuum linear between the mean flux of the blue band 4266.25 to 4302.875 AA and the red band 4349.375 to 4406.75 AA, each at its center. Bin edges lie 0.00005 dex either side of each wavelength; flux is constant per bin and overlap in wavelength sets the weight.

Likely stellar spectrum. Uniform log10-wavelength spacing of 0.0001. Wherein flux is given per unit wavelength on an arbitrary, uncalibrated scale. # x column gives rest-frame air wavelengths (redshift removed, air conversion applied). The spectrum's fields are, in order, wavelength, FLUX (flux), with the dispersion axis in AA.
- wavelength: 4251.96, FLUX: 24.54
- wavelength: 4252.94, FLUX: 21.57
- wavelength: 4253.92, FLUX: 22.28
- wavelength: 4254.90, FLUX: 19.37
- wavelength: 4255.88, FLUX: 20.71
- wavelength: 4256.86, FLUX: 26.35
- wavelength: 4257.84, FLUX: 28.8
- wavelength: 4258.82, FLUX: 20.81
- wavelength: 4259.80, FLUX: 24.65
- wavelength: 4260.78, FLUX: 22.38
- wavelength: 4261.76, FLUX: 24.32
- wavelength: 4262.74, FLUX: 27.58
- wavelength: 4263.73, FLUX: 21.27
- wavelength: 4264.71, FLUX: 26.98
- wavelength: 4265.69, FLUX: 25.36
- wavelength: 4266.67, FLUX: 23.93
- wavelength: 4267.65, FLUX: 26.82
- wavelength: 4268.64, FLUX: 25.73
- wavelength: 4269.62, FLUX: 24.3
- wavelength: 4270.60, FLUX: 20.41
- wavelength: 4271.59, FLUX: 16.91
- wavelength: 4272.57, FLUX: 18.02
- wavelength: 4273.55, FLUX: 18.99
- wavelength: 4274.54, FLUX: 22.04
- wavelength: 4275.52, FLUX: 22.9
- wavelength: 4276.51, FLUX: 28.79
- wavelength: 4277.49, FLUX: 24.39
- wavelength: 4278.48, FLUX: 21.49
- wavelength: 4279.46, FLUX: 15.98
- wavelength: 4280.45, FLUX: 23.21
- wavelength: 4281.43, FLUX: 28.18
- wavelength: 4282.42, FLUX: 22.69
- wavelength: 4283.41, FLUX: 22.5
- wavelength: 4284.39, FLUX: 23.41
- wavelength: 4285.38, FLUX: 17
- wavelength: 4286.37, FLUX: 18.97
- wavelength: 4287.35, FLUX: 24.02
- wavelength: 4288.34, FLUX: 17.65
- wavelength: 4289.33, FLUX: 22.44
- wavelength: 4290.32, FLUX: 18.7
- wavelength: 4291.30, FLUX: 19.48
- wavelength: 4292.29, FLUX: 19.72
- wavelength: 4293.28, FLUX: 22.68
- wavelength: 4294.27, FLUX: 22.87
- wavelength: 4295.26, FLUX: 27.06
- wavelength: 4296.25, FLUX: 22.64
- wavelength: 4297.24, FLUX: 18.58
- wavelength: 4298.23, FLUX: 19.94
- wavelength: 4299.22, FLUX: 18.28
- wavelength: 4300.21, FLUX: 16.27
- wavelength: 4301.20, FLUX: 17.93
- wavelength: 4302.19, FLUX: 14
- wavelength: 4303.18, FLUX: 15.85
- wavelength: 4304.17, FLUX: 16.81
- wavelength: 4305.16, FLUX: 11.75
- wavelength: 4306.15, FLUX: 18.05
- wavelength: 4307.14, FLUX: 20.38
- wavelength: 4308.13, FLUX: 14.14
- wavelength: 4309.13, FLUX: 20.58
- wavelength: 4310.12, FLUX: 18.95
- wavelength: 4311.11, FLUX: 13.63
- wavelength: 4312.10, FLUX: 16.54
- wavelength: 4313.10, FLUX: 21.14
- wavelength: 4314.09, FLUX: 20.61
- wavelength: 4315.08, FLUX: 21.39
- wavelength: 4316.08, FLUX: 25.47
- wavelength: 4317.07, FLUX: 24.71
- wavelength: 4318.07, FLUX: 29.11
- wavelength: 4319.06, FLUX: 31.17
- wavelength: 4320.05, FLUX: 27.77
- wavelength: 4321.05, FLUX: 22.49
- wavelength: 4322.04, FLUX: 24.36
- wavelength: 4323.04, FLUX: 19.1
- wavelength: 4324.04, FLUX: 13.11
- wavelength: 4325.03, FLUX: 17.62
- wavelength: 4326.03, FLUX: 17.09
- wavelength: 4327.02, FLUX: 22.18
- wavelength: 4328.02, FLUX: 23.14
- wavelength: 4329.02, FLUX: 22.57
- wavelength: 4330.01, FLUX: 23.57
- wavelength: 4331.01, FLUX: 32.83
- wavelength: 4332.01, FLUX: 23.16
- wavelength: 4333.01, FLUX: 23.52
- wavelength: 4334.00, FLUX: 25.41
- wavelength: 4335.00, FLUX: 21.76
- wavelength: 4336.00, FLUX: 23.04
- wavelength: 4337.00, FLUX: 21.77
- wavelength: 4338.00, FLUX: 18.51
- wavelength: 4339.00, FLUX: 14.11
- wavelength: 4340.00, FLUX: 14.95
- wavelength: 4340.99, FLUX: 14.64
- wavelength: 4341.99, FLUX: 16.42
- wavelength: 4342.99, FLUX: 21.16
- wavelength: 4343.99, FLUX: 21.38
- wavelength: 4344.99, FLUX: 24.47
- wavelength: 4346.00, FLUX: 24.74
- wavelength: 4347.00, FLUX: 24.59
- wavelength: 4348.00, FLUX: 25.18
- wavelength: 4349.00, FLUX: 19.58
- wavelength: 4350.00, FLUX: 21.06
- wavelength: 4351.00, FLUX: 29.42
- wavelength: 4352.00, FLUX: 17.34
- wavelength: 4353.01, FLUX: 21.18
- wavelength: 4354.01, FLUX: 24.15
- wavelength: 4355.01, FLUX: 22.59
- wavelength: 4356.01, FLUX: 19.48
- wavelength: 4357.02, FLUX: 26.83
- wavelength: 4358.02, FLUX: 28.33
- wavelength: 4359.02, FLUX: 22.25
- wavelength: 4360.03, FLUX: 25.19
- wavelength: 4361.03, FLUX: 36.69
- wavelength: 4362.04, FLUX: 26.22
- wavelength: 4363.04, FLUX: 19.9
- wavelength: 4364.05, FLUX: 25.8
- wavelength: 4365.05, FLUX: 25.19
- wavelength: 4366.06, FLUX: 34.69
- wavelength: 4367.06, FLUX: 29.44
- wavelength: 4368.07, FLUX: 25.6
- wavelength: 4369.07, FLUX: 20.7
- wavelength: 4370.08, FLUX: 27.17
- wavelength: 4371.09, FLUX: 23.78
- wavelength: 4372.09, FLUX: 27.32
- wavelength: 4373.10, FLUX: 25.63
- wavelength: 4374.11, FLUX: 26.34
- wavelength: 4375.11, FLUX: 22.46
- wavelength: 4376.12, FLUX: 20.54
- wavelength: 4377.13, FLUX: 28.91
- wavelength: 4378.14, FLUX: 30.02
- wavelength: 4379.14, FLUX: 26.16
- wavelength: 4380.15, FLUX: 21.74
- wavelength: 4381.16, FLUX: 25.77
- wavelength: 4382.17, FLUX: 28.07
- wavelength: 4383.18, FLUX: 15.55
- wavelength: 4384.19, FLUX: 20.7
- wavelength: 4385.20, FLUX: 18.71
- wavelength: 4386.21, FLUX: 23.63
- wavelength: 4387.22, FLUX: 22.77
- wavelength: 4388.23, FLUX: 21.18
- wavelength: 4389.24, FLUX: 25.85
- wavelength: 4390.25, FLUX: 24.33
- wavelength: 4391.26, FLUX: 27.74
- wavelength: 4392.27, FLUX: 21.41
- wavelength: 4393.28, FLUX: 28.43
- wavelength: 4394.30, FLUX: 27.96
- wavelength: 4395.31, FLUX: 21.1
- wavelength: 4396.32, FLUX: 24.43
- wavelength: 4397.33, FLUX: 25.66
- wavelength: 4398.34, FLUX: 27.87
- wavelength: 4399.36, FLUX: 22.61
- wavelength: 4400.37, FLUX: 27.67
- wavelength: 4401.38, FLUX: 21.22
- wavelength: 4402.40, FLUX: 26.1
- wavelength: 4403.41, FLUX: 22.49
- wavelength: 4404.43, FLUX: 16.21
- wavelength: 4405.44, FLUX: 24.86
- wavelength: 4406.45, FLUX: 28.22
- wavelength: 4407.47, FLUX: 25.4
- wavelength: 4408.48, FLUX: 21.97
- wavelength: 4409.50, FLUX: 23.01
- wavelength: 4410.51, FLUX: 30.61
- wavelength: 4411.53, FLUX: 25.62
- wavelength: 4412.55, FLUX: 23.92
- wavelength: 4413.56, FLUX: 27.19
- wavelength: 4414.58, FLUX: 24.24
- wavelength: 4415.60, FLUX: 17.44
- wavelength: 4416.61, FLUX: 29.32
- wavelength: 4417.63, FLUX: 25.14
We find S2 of 3.75 AA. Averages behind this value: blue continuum 21.3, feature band 20.8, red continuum 24.6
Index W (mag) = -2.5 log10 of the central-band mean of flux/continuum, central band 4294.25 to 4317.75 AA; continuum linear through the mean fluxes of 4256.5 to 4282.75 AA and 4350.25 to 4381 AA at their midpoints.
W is 0.26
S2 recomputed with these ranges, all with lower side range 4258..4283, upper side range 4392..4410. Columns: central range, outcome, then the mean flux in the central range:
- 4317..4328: 0.50 AA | 22.5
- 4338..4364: 1.54 AA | 22.5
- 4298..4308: 2.87 AA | 16.8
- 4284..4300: 1.80 AA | 20.7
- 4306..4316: 1.99 AA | 18.8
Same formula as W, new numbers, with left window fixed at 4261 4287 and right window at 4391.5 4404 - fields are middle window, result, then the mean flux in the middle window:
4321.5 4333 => 0.09 mag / 21.8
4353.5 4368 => -0.09 mag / 26.2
